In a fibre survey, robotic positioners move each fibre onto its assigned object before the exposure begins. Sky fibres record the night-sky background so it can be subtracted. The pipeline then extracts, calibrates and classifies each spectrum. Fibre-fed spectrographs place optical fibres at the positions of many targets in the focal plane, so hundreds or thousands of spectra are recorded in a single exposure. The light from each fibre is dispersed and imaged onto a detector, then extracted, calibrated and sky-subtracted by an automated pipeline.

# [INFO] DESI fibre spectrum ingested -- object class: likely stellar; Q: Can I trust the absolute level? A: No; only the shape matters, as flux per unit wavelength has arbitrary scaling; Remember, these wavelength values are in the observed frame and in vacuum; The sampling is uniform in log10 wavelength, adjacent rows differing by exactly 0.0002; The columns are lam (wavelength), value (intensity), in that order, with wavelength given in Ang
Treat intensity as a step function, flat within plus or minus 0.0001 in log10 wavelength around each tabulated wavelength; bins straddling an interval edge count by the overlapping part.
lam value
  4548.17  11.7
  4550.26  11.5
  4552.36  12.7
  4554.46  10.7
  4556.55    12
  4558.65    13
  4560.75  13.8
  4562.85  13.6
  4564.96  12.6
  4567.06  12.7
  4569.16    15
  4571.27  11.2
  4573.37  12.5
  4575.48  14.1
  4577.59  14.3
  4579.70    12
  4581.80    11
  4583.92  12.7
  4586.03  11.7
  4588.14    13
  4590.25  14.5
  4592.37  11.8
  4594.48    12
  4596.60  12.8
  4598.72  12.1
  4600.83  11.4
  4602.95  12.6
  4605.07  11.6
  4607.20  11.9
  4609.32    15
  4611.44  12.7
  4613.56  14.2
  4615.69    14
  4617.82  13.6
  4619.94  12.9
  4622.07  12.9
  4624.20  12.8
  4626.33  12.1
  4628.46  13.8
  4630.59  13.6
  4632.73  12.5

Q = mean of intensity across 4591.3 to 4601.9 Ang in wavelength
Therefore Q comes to 12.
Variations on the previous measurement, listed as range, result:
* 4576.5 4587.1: 12.3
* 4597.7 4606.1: 11.9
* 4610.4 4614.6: 13.5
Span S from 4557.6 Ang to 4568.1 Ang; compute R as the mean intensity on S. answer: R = 13.1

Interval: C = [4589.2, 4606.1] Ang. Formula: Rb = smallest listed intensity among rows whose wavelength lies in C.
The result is 11.4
